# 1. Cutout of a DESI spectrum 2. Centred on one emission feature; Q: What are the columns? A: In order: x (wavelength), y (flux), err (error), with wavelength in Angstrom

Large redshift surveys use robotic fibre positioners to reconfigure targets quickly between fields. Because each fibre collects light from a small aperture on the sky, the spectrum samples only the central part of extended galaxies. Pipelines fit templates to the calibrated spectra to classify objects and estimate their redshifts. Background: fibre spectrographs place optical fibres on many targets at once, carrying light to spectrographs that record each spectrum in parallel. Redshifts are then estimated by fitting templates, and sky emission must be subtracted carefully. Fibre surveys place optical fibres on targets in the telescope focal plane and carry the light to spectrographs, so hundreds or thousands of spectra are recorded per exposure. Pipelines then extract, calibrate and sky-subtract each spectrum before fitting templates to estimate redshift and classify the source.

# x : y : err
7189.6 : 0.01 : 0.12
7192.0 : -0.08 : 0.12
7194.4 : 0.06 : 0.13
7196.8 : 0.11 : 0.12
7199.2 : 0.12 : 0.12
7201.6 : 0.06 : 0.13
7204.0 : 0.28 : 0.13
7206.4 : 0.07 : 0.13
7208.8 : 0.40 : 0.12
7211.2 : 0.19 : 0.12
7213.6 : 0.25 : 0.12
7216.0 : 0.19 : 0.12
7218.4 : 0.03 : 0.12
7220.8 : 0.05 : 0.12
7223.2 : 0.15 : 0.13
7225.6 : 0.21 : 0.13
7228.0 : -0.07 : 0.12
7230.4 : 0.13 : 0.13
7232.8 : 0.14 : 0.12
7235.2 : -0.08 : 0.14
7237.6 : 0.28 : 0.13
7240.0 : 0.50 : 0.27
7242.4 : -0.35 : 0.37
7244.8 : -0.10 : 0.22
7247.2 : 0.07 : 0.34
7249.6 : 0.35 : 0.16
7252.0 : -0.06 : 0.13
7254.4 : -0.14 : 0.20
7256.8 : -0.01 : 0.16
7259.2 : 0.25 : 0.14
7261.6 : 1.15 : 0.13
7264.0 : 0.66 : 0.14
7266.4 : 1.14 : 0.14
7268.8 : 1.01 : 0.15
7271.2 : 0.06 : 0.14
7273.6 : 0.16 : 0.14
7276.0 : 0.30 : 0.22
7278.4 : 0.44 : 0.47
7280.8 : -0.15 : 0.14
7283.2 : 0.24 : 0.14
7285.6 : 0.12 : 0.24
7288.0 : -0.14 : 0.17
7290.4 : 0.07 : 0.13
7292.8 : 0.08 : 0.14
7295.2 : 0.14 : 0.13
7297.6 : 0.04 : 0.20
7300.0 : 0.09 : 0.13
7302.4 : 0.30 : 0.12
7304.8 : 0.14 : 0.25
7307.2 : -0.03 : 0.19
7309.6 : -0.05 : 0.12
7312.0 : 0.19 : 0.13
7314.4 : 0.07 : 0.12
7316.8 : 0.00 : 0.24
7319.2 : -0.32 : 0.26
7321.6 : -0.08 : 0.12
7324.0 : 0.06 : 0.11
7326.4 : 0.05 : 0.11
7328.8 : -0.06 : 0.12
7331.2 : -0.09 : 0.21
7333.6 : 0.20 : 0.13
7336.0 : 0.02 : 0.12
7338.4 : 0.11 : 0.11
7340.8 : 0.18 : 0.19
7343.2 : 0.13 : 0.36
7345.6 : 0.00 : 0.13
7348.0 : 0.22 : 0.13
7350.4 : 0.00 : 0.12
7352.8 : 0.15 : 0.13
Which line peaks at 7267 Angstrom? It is [O II]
